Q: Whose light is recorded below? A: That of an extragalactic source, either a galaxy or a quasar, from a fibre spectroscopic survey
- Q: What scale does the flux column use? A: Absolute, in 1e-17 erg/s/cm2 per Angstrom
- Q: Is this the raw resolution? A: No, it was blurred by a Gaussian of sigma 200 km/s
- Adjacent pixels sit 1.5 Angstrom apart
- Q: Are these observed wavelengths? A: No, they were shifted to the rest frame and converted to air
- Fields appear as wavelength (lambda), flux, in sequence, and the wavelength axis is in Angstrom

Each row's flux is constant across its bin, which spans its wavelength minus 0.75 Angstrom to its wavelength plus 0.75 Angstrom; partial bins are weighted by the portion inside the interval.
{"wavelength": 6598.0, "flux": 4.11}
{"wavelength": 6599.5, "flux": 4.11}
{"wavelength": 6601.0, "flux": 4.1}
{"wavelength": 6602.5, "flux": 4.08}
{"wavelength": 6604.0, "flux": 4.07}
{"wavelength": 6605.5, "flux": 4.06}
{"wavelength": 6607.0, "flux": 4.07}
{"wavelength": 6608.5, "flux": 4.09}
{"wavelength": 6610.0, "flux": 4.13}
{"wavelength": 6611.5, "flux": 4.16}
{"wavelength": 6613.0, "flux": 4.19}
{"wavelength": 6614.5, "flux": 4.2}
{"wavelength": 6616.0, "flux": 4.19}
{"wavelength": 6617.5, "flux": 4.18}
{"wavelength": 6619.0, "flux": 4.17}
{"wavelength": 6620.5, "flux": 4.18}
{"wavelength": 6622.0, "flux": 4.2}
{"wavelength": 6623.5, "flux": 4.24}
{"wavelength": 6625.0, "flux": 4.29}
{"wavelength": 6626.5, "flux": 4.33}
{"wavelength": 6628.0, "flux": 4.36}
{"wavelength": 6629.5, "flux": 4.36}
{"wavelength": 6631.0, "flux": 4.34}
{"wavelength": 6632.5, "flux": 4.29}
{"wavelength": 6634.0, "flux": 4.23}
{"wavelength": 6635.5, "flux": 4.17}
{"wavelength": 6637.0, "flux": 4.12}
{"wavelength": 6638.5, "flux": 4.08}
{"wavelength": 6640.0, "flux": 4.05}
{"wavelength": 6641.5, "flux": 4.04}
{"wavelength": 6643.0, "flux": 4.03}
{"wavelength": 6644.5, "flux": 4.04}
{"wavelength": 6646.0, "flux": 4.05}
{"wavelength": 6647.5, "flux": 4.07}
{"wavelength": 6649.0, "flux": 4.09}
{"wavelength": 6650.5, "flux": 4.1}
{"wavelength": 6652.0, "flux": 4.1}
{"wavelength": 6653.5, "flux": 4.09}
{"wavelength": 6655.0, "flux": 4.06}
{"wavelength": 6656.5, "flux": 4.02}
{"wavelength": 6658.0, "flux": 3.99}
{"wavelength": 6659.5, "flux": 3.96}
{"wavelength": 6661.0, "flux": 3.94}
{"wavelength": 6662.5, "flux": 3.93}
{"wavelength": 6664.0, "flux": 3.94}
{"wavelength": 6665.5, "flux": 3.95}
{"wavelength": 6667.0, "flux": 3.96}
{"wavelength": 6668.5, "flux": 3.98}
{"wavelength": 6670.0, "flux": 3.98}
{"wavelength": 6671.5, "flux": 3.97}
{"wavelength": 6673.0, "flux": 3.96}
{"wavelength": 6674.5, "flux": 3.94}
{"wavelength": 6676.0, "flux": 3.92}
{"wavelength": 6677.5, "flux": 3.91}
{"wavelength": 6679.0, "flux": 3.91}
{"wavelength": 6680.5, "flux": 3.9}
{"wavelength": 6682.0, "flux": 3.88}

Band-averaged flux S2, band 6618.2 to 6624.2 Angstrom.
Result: 4.2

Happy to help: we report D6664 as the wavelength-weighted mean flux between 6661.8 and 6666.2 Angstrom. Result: 3.94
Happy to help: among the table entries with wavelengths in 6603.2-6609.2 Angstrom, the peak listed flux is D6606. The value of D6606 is 4.09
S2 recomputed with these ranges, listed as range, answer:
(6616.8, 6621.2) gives 4.18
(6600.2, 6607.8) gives 4.08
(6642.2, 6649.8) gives 4.06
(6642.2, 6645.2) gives 4.04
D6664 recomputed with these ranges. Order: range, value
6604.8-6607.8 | 4.07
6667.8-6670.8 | 3.98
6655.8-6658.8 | 4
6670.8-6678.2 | 3.94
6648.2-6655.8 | 4.09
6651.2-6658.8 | 4.05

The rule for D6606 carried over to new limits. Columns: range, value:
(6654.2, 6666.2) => 4.06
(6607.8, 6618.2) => 4.2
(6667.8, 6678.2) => 3.98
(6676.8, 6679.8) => 3.91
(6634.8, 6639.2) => 4.17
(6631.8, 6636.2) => 4.29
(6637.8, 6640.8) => 4.08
